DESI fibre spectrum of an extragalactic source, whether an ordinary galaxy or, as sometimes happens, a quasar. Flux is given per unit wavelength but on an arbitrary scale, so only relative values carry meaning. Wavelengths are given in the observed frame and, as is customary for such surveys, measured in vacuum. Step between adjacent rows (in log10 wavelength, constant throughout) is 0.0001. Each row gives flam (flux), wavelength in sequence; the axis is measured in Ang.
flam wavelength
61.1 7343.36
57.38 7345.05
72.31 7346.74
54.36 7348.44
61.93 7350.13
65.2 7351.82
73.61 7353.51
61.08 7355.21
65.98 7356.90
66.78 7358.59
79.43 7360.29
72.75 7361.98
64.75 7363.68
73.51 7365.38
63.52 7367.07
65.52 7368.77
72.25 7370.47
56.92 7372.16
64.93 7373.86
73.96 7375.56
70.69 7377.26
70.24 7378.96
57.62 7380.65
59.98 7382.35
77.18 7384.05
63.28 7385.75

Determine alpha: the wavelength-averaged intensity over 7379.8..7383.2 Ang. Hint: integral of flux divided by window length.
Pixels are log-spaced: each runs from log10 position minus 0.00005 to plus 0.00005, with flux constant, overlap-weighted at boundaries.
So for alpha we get 59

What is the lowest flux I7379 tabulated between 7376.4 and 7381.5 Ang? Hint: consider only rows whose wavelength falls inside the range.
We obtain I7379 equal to 57.62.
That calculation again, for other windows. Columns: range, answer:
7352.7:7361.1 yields 61.08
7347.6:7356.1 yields 54.36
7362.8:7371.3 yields 63.52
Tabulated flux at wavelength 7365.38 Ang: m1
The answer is 73.51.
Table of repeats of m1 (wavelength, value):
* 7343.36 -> 61.1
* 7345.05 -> 57.38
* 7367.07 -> 63.52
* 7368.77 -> 65.52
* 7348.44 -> 54.36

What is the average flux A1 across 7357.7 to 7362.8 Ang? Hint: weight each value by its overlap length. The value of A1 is 73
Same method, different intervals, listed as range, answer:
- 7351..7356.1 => 66.6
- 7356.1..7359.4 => 66.5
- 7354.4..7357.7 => 63.6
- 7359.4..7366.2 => 72.5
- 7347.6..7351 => 58.3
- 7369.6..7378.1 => 67.7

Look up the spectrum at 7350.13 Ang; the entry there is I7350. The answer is 61.93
